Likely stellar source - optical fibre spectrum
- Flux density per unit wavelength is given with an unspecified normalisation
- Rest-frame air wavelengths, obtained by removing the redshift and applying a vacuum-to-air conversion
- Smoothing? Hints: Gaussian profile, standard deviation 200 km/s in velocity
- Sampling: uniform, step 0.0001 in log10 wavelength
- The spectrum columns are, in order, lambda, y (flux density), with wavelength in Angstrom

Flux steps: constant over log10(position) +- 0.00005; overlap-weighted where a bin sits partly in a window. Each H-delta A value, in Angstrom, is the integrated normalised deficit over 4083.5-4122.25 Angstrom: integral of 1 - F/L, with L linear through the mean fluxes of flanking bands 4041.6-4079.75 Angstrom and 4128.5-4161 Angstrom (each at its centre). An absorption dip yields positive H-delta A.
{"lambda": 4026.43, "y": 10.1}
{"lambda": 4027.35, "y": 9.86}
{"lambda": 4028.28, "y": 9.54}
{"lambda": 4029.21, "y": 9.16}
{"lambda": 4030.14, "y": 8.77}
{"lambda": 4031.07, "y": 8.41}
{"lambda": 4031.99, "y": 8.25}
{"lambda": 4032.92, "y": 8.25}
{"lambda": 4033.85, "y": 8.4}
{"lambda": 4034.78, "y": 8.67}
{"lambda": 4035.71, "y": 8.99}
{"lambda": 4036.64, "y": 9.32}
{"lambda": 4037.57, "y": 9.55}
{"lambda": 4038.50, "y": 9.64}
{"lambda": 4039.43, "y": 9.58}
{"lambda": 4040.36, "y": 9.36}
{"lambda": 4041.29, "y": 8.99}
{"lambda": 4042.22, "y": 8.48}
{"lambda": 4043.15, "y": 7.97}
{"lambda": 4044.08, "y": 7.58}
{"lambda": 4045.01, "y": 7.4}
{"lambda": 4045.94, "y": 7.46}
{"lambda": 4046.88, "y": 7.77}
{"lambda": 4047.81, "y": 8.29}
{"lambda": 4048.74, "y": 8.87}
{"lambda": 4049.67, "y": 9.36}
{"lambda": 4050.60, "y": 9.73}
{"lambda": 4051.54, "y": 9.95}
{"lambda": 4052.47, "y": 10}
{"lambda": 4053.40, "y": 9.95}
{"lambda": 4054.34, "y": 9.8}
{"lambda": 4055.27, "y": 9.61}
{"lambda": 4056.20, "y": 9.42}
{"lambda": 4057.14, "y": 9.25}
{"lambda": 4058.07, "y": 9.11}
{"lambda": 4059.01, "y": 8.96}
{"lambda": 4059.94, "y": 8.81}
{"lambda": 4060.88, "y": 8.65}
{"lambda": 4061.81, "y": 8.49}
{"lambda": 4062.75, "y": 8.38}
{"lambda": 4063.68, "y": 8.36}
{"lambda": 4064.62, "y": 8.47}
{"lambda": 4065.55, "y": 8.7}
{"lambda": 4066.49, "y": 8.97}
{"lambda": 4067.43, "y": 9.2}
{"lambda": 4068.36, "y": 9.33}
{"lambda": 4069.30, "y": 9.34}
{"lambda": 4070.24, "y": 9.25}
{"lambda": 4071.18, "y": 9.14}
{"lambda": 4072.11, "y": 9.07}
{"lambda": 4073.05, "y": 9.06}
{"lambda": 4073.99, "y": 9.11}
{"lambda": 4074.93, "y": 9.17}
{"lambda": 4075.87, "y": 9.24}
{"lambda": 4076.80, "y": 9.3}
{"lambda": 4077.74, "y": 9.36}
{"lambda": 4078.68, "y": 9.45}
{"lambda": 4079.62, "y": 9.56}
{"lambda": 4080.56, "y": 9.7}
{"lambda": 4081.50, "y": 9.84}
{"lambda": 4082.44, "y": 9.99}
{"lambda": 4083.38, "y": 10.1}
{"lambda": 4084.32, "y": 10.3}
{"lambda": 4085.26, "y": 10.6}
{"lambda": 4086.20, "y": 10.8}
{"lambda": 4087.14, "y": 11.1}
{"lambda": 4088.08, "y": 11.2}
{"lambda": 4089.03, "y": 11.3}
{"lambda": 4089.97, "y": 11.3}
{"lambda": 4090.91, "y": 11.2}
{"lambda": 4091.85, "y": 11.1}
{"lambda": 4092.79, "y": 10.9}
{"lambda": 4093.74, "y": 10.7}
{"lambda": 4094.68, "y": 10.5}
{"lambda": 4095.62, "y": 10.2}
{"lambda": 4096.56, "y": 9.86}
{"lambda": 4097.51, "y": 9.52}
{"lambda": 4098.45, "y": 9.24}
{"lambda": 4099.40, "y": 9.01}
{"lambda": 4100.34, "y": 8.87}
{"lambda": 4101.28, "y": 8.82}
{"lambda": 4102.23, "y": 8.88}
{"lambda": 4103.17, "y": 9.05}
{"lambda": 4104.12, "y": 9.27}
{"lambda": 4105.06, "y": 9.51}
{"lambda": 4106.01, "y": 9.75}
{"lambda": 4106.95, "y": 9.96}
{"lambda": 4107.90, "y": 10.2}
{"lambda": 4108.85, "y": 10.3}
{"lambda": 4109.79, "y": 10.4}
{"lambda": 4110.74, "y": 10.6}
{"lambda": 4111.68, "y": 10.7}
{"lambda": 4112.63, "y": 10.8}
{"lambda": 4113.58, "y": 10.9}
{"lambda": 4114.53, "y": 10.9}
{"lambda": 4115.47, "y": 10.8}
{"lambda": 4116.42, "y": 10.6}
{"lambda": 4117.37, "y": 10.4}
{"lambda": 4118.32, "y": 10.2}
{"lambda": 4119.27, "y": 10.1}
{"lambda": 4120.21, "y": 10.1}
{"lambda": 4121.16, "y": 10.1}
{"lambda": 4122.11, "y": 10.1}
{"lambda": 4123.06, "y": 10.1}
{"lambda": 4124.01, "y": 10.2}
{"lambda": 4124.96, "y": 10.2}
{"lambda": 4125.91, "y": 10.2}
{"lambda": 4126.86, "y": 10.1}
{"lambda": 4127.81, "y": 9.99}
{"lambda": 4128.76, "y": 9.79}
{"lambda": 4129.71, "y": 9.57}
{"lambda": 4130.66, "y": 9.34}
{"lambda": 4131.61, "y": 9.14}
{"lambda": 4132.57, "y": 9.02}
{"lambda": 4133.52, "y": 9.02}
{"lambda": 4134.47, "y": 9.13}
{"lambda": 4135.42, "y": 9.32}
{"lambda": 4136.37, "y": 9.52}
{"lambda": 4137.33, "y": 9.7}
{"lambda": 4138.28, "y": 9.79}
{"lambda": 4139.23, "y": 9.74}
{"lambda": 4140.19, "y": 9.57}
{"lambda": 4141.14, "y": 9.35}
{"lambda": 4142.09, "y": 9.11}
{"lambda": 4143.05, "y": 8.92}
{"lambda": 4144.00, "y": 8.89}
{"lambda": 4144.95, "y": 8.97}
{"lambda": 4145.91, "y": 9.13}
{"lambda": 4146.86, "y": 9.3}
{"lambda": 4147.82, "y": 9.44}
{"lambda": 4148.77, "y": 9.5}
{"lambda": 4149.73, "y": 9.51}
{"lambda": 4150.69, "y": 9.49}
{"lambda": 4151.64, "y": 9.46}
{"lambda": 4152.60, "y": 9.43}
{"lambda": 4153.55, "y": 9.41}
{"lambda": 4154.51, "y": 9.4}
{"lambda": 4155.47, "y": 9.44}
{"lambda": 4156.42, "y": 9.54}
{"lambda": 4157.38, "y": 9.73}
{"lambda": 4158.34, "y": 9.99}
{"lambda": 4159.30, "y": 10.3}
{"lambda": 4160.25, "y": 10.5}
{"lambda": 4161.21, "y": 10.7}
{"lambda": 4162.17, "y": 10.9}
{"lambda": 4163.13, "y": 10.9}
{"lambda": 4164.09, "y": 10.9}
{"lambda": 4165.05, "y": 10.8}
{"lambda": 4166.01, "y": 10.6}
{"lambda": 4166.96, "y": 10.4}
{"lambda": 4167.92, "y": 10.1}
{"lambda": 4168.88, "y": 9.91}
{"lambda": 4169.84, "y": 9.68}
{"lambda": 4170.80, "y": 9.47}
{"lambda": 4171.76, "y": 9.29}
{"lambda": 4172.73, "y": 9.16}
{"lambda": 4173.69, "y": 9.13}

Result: -4.4 Angstrom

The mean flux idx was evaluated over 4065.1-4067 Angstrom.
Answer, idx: 8.81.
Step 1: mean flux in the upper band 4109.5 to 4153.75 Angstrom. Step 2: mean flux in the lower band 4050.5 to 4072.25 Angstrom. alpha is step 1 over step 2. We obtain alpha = 1.07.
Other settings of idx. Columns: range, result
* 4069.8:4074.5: 9.12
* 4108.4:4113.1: 10.6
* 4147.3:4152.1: 9.47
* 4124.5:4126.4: 10.2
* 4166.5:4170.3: 10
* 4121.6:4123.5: 10.1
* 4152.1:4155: 9.4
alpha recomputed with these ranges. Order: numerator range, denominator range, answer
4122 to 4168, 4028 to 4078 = 1.09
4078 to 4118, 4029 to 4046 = 1.18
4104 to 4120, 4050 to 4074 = 1.13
